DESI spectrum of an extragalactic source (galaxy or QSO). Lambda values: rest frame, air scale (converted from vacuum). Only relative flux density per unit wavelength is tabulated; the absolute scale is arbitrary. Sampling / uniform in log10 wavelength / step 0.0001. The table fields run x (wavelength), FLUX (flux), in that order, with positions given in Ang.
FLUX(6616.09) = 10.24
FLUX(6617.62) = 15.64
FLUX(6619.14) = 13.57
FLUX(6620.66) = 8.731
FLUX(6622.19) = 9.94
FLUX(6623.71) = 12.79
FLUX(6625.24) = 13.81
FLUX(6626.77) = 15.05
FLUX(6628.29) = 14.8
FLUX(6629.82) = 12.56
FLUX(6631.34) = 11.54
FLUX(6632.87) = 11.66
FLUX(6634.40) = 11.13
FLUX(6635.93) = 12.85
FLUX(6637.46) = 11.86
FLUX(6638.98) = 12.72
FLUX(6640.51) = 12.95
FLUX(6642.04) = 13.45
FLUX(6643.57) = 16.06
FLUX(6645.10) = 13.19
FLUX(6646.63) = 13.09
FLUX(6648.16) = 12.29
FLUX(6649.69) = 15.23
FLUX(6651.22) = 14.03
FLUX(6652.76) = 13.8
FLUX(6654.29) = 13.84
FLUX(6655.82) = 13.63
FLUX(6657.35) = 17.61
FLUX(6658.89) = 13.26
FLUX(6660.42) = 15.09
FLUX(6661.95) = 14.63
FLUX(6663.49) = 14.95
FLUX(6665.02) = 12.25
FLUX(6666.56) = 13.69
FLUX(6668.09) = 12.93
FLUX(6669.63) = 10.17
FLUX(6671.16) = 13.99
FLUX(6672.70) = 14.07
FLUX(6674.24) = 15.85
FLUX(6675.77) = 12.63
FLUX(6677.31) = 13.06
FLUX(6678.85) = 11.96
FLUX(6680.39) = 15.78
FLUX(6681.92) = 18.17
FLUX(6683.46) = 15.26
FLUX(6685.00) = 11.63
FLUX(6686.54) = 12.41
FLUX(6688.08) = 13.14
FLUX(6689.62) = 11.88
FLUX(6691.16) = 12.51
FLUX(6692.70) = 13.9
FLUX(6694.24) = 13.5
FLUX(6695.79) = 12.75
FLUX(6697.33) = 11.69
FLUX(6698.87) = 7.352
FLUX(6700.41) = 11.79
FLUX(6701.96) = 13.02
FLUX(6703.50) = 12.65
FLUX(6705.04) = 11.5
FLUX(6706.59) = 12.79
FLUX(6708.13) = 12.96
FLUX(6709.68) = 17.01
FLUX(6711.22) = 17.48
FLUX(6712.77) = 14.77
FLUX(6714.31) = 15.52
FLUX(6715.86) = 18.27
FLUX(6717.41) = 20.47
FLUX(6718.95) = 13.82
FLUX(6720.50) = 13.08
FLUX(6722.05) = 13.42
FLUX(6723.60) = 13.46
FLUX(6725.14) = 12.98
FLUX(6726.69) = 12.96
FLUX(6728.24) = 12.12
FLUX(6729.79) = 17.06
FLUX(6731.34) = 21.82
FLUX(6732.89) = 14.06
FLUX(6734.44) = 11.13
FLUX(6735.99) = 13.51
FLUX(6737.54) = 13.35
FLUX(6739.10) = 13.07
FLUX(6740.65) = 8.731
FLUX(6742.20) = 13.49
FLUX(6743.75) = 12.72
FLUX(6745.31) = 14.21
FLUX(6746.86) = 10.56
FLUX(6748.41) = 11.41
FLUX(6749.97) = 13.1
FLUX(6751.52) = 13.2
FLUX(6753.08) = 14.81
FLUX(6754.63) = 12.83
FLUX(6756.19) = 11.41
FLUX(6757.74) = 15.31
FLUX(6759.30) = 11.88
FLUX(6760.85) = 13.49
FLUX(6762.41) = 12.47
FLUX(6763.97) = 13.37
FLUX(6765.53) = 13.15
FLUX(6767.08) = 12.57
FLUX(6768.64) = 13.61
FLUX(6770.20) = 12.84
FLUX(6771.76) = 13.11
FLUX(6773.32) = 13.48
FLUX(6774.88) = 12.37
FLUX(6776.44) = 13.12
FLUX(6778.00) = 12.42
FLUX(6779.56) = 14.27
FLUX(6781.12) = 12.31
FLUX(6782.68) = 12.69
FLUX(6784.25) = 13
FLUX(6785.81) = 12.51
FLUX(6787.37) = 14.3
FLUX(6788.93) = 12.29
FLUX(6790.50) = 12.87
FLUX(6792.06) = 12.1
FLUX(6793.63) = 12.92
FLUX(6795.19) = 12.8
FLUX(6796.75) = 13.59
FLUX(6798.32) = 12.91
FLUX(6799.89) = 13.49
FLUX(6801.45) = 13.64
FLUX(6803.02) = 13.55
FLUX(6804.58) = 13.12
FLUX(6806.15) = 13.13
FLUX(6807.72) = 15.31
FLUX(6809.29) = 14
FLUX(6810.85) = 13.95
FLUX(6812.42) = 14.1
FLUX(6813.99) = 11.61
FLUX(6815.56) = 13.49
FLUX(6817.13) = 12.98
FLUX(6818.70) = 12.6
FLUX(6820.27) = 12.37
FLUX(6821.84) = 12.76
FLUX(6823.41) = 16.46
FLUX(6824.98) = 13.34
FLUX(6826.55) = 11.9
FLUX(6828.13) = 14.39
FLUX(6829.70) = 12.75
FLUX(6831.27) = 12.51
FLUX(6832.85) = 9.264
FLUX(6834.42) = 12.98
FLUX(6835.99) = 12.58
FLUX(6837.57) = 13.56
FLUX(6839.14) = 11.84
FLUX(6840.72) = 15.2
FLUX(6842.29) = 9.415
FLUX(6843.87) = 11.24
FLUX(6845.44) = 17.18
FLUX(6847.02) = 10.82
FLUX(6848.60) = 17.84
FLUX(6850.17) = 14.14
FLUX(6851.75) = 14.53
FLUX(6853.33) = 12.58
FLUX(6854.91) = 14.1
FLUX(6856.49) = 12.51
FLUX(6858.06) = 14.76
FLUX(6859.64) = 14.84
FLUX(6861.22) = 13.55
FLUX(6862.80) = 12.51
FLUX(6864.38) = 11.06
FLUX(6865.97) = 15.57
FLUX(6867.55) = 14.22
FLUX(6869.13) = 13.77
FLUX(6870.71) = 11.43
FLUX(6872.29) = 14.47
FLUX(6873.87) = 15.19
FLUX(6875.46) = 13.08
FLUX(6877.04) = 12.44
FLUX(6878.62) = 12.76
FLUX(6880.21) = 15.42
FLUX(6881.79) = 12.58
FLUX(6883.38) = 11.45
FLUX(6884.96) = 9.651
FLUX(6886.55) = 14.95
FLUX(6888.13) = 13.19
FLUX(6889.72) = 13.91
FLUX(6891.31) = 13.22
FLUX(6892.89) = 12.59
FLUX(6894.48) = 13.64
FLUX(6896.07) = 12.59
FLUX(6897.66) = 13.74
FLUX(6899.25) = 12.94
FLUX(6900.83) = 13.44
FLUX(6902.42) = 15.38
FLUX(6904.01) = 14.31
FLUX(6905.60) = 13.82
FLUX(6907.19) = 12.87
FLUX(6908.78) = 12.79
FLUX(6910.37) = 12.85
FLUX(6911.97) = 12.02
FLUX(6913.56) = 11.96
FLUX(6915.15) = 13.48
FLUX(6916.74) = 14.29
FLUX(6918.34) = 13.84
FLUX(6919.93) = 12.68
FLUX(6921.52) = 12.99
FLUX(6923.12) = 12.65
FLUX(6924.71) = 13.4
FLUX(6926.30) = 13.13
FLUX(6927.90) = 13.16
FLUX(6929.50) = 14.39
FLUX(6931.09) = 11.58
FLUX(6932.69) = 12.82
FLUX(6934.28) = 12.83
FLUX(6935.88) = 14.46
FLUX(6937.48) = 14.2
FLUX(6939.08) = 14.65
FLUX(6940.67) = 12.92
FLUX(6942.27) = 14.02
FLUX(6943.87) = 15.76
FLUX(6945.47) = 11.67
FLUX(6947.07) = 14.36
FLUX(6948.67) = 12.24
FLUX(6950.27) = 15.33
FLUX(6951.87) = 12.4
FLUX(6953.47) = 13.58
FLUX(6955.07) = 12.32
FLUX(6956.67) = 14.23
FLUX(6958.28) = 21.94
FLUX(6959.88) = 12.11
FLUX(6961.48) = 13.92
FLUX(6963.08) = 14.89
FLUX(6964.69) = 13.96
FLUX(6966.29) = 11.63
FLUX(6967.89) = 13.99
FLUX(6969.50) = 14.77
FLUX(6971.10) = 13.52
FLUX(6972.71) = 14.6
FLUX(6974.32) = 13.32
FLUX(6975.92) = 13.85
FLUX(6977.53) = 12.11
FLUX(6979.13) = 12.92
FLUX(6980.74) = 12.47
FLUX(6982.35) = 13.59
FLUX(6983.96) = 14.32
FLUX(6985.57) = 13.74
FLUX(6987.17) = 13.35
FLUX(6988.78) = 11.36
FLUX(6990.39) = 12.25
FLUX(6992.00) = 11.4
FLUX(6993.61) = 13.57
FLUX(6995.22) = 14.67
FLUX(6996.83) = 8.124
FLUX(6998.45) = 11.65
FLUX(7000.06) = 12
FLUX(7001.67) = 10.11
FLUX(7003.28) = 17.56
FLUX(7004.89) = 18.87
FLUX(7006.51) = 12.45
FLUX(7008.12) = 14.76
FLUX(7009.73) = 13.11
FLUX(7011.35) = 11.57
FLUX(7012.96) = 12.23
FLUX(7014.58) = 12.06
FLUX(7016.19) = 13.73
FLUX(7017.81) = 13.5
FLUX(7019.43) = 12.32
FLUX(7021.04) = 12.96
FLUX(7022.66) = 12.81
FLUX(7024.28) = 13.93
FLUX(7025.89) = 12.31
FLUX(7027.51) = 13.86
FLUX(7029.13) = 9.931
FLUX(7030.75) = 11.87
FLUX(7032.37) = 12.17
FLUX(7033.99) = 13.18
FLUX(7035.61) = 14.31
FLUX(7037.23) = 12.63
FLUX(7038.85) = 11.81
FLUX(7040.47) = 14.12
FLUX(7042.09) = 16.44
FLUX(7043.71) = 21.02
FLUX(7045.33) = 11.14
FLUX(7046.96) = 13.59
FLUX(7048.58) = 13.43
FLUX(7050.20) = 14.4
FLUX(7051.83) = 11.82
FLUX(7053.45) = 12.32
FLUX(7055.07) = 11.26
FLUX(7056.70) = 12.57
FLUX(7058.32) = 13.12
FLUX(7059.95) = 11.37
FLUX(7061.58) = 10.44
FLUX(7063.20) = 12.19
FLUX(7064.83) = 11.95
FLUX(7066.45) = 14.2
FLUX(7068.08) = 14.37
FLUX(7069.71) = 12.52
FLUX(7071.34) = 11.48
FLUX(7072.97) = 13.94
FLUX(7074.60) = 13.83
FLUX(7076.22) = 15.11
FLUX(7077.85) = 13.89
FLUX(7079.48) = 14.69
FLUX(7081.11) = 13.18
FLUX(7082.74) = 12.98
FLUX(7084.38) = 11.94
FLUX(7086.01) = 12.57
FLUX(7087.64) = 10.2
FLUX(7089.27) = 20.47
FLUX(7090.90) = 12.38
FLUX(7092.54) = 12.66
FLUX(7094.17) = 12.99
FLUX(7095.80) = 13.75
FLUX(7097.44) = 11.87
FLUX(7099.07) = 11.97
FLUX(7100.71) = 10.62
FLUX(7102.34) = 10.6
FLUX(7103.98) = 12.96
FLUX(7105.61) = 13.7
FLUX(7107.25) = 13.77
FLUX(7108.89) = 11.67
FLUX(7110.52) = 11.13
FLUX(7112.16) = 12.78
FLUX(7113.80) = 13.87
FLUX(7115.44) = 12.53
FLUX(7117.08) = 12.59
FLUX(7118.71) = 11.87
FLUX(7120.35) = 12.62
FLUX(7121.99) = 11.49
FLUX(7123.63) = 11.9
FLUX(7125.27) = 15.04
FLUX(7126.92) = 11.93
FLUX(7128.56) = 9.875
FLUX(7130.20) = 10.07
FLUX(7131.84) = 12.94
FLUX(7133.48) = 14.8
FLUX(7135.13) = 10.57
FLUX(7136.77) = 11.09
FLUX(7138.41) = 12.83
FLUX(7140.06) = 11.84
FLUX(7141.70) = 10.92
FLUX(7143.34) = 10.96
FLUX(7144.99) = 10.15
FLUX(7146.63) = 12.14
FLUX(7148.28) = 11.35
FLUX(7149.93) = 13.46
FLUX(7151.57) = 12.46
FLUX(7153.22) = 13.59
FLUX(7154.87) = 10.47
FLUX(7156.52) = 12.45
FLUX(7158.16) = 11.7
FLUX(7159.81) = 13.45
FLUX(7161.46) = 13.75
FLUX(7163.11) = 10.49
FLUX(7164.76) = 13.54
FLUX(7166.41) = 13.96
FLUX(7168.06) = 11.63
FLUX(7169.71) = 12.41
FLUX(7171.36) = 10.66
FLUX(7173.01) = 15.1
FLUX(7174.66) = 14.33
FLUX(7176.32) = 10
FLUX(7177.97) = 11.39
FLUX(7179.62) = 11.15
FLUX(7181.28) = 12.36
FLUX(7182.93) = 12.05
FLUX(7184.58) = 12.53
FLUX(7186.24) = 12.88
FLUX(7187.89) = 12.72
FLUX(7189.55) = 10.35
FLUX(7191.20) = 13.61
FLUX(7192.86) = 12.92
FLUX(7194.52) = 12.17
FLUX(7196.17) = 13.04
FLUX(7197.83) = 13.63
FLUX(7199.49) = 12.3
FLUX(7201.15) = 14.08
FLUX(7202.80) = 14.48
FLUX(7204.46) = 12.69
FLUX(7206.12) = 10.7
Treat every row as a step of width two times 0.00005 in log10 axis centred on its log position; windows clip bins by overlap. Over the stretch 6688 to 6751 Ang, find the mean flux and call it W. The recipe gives 13.5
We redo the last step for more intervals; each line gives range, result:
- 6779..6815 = 13.2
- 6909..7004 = 13.3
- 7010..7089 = 13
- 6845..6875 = 13.9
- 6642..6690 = 13.9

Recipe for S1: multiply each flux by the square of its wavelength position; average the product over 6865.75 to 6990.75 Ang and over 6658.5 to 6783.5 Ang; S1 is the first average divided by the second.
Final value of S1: 1.06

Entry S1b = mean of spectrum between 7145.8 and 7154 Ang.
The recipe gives 12.6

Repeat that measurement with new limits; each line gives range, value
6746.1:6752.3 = 12.1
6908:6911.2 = 12.8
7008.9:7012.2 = 12.4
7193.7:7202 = 13.1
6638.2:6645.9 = 13.7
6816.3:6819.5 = 12.8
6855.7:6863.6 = 13.6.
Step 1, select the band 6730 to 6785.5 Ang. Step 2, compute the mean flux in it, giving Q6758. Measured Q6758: 13.1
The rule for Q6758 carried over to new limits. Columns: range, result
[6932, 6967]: 13.9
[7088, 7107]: 13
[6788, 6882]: 13.3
